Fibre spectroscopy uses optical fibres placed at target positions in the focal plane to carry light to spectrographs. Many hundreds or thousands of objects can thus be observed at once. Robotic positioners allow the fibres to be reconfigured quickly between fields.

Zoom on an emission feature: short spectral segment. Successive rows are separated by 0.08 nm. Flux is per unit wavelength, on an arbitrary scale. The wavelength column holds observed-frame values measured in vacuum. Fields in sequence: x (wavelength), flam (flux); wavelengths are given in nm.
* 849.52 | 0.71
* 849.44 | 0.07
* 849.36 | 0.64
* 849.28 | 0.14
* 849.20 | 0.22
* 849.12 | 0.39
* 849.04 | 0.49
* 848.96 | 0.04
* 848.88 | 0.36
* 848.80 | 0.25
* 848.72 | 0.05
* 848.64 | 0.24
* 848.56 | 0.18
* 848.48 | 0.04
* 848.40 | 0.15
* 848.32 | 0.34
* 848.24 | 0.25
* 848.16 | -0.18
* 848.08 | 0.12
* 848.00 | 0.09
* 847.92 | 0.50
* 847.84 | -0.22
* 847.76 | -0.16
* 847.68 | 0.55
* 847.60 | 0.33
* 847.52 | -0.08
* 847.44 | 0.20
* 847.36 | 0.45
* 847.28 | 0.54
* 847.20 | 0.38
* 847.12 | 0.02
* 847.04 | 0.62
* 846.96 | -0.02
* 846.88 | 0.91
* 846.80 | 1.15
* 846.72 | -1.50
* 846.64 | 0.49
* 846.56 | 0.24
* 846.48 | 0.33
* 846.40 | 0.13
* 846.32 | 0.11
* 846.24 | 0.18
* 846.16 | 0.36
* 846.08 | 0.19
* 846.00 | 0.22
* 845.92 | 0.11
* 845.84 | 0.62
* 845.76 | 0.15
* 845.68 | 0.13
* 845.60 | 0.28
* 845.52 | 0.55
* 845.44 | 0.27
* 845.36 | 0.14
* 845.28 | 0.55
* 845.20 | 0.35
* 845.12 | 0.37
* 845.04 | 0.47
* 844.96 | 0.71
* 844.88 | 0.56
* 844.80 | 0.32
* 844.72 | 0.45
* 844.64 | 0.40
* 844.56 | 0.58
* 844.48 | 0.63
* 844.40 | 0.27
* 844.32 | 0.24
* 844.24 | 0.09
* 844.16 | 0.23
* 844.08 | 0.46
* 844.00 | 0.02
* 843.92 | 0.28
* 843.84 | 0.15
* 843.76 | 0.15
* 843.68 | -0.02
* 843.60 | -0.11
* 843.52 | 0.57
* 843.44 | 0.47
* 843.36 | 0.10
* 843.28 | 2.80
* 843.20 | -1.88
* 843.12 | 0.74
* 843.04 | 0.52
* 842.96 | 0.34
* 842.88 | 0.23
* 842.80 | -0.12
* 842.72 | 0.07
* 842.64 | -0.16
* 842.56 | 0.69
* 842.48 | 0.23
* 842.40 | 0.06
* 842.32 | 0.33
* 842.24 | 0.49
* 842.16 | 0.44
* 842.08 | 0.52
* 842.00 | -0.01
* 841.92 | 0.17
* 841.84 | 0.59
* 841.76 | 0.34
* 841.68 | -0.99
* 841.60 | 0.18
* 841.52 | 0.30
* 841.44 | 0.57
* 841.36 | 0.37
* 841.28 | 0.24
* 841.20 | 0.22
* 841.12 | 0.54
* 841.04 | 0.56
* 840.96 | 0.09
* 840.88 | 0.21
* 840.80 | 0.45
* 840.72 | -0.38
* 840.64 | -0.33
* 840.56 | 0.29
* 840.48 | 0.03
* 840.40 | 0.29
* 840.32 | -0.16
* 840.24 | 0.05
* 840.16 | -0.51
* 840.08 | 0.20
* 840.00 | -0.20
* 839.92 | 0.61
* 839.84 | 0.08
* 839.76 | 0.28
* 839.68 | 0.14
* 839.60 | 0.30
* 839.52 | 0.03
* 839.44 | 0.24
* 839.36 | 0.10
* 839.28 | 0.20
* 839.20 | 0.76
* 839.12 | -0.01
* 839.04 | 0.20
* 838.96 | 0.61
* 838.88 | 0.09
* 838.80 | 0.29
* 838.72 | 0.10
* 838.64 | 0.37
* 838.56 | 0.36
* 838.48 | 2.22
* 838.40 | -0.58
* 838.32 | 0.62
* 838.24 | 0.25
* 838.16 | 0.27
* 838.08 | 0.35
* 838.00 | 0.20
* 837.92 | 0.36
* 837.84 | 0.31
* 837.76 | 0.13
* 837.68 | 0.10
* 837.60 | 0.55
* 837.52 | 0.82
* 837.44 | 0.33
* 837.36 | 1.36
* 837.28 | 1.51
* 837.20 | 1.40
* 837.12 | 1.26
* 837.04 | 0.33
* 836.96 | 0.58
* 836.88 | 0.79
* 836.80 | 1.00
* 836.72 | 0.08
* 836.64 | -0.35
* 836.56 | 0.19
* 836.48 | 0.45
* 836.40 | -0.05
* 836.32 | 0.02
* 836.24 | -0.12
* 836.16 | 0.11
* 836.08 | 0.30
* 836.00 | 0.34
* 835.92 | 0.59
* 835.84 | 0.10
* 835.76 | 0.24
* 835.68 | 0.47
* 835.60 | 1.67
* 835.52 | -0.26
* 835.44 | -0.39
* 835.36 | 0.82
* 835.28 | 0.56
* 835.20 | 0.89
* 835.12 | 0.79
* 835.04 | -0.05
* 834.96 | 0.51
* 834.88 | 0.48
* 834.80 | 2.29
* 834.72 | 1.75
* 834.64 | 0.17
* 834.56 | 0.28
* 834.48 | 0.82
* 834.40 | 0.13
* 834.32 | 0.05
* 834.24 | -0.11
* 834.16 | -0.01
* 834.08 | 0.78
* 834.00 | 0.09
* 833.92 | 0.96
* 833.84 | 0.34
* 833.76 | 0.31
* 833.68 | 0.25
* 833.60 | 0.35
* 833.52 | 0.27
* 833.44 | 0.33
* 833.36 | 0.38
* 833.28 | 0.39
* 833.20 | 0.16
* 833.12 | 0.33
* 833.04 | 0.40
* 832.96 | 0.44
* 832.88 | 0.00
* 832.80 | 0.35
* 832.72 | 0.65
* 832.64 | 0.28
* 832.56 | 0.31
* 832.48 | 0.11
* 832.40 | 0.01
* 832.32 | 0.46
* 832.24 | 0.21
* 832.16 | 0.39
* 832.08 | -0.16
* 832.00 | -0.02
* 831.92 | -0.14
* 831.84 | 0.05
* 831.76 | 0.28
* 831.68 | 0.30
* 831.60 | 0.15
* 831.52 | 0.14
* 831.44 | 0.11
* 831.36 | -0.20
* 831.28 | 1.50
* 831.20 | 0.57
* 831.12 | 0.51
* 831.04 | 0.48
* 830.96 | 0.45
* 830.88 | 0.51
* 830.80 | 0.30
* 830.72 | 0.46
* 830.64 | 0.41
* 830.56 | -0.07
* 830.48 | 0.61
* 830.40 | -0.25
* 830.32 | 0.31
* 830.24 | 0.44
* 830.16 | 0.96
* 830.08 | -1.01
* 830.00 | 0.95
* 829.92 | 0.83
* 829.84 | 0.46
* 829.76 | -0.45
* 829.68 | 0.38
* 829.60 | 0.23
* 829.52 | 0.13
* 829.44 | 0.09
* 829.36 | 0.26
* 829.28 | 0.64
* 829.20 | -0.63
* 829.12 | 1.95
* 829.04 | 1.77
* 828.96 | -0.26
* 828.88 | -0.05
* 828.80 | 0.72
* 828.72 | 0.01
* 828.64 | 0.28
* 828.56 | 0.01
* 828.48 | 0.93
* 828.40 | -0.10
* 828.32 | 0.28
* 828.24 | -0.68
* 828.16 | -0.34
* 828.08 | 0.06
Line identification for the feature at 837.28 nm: H-gamma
